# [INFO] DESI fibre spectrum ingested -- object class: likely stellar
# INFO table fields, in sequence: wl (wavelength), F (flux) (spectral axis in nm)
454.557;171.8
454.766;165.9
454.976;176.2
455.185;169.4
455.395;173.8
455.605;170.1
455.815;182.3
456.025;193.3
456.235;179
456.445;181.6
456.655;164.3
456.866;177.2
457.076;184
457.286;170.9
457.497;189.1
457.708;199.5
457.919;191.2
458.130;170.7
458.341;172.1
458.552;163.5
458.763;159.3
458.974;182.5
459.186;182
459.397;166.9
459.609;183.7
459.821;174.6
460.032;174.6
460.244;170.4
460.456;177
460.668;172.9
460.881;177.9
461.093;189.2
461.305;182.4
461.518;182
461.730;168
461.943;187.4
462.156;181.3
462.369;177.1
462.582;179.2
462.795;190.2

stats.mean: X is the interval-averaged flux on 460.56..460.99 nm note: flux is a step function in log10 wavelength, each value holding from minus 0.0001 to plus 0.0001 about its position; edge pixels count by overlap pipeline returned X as 175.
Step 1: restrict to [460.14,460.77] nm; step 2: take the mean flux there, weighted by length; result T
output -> 173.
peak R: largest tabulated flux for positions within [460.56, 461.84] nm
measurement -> 189.2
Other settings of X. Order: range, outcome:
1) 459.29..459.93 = 175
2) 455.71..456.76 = 180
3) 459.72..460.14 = 175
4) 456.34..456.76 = 173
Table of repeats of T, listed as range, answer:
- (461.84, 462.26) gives 184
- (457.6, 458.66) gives 179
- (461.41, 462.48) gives 179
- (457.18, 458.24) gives 184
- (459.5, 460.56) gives 176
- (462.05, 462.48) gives 179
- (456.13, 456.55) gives 180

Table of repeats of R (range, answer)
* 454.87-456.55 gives 193.3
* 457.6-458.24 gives 199.5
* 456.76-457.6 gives 189.1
